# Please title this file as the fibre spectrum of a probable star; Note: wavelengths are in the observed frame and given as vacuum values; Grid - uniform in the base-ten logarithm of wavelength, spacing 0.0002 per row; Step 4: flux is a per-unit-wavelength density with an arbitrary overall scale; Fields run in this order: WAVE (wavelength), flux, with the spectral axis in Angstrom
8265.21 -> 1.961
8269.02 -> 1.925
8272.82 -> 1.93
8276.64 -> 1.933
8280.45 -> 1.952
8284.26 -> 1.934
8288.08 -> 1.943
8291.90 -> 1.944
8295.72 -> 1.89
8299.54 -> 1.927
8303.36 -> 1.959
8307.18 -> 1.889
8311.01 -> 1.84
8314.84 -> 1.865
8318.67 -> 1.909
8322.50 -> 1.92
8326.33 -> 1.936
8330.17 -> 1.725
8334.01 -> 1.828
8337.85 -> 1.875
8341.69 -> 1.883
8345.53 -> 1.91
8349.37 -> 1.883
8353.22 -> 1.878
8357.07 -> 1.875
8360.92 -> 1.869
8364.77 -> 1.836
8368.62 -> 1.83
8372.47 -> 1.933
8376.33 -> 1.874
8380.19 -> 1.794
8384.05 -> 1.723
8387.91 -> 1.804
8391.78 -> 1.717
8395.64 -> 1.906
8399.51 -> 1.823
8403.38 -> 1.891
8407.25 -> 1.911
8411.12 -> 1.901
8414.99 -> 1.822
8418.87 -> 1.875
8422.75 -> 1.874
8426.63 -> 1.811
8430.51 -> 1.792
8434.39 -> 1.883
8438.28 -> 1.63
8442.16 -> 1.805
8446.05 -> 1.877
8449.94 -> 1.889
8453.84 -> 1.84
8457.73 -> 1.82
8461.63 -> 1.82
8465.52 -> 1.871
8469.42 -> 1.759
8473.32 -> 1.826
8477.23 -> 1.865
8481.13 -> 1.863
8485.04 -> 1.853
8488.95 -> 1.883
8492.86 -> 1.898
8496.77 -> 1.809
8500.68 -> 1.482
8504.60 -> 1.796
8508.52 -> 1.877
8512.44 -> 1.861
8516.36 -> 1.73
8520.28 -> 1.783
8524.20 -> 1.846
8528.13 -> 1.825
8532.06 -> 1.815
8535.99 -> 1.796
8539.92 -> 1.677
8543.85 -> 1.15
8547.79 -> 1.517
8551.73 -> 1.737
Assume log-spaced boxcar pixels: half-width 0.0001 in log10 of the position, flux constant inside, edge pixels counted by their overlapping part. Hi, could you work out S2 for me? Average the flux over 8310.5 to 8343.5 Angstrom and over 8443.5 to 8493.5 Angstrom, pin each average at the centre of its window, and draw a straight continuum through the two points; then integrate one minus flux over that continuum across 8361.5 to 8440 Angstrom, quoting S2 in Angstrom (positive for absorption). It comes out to 1.0 Angstrom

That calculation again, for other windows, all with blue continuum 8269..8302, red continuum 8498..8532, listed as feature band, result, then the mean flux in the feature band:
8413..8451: 0.19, 1.82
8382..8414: 0.38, 1.83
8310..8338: 0.65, 1.86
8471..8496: -0.85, 1.86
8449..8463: -0.17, 1.84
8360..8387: 0.55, 1.83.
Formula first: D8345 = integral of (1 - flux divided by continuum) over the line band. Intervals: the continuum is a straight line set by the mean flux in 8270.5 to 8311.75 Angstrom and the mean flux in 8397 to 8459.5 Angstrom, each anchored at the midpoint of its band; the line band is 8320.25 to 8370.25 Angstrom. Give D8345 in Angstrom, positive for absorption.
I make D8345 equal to 0.7 Angstrom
